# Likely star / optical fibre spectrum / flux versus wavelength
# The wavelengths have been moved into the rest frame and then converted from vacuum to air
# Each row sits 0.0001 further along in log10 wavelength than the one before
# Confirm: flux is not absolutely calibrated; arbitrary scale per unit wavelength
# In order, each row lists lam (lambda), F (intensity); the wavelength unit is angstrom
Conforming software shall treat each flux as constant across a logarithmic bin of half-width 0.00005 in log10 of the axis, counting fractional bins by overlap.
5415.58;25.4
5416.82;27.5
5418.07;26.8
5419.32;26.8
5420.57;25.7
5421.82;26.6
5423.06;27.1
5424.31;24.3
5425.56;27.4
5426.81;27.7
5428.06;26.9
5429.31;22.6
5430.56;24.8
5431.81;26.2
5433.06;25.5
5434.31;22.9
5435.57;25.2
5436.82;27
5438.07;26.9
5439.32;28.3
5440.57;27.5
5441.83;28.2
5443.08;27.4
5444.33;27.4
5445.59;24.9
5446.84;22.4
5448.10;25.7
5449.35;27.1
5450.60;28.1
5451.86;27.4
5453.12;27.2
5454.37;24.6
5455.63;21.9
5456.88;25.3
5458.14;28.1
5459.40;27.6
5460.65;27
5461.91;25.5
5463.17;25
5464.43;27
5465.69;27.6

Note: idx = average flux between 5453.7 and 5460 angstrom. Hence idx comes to 25.5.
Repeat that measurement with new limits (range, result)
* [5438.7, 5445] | 27.7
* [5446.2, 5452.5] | 26.1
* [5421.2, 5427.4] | 26.6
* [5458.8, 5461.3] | 27.3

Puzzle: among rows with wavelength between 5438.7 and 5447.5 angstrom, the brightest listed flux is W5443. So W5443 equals 28.3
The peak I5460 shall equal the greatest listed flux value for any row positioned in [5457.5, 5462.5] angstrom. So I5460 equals 28.1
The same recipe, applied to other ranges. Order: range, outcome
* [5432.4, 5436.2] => 25.5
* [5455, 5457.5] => 25.3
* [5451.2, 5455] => 27.4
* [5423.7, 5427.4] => 27.7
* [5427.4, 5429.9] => 26.9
